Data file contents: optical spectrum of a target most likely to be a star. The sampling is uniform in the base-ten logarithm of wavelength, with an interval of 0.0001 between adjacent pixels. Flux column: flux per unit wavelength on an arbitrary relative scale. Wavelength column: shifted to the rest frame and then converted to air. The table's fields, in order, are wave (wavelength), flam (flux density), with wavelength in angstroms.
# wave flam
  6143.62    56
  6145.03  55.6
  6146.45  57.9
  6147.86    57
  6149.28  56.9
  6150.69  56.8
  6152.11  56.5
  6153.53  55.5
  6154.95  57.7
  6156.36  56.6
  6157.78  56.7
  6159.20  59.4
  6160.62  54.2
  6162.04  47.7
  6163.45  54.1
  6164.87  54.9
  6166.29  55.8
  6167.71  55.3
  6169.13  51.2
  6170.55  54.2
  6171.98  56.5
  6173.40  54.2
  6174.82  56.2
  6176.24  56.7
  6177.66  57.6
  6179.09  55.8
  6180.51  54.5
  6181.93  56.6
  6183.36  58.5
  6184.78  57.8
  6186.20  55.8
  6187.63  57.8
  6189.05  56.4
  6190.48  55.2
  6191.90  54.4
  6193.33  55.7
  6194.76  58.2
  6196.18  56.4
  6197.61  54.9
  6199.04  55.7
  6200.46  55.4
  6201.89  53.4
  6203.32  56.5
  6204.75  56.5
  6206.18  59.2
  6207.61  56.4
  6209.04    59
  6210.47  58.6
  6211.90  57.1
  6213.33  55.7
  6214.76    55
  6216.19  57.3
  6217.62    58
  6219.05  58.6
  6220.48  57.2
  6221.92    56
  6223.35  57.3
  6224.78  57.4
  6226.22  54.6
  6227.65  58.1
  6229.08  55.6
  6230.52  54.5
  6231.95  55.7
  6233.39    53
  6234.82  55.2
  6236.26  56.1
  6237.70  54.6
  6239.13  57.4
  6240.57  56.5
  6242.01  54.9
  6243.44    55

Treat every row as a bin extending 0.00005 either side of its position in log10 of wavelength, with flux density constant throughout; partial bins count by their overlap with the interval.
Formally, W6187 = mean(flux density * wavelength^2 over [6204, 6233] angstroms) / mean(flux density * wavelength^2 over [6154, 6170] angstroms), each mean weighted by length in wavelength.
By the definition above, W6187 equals 1.1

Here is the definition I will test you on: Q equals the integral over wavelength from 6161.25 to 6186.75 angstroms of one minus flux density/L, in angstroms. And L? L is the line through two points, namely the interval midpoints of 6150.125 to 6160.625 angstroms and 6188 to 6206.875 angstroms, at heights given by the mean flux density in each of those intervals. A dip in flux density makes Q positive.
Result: 0.6 angstroms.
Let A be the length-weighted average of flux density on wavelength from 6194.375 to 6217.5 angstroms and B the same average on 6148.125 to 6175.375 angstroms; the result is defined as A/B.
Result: 1.0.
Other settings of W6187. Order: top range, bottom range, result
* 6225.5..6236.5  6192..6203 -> 1.01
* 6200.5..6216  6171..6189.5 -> 1.01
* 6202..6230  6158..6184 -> 1.05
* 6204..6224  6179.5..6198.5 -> 1.03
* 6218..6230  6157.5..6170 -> 1.07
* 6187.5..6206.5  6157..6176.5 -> 1.03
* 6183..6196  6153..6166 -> 1.03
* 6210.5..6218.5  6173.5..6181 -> 1.03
